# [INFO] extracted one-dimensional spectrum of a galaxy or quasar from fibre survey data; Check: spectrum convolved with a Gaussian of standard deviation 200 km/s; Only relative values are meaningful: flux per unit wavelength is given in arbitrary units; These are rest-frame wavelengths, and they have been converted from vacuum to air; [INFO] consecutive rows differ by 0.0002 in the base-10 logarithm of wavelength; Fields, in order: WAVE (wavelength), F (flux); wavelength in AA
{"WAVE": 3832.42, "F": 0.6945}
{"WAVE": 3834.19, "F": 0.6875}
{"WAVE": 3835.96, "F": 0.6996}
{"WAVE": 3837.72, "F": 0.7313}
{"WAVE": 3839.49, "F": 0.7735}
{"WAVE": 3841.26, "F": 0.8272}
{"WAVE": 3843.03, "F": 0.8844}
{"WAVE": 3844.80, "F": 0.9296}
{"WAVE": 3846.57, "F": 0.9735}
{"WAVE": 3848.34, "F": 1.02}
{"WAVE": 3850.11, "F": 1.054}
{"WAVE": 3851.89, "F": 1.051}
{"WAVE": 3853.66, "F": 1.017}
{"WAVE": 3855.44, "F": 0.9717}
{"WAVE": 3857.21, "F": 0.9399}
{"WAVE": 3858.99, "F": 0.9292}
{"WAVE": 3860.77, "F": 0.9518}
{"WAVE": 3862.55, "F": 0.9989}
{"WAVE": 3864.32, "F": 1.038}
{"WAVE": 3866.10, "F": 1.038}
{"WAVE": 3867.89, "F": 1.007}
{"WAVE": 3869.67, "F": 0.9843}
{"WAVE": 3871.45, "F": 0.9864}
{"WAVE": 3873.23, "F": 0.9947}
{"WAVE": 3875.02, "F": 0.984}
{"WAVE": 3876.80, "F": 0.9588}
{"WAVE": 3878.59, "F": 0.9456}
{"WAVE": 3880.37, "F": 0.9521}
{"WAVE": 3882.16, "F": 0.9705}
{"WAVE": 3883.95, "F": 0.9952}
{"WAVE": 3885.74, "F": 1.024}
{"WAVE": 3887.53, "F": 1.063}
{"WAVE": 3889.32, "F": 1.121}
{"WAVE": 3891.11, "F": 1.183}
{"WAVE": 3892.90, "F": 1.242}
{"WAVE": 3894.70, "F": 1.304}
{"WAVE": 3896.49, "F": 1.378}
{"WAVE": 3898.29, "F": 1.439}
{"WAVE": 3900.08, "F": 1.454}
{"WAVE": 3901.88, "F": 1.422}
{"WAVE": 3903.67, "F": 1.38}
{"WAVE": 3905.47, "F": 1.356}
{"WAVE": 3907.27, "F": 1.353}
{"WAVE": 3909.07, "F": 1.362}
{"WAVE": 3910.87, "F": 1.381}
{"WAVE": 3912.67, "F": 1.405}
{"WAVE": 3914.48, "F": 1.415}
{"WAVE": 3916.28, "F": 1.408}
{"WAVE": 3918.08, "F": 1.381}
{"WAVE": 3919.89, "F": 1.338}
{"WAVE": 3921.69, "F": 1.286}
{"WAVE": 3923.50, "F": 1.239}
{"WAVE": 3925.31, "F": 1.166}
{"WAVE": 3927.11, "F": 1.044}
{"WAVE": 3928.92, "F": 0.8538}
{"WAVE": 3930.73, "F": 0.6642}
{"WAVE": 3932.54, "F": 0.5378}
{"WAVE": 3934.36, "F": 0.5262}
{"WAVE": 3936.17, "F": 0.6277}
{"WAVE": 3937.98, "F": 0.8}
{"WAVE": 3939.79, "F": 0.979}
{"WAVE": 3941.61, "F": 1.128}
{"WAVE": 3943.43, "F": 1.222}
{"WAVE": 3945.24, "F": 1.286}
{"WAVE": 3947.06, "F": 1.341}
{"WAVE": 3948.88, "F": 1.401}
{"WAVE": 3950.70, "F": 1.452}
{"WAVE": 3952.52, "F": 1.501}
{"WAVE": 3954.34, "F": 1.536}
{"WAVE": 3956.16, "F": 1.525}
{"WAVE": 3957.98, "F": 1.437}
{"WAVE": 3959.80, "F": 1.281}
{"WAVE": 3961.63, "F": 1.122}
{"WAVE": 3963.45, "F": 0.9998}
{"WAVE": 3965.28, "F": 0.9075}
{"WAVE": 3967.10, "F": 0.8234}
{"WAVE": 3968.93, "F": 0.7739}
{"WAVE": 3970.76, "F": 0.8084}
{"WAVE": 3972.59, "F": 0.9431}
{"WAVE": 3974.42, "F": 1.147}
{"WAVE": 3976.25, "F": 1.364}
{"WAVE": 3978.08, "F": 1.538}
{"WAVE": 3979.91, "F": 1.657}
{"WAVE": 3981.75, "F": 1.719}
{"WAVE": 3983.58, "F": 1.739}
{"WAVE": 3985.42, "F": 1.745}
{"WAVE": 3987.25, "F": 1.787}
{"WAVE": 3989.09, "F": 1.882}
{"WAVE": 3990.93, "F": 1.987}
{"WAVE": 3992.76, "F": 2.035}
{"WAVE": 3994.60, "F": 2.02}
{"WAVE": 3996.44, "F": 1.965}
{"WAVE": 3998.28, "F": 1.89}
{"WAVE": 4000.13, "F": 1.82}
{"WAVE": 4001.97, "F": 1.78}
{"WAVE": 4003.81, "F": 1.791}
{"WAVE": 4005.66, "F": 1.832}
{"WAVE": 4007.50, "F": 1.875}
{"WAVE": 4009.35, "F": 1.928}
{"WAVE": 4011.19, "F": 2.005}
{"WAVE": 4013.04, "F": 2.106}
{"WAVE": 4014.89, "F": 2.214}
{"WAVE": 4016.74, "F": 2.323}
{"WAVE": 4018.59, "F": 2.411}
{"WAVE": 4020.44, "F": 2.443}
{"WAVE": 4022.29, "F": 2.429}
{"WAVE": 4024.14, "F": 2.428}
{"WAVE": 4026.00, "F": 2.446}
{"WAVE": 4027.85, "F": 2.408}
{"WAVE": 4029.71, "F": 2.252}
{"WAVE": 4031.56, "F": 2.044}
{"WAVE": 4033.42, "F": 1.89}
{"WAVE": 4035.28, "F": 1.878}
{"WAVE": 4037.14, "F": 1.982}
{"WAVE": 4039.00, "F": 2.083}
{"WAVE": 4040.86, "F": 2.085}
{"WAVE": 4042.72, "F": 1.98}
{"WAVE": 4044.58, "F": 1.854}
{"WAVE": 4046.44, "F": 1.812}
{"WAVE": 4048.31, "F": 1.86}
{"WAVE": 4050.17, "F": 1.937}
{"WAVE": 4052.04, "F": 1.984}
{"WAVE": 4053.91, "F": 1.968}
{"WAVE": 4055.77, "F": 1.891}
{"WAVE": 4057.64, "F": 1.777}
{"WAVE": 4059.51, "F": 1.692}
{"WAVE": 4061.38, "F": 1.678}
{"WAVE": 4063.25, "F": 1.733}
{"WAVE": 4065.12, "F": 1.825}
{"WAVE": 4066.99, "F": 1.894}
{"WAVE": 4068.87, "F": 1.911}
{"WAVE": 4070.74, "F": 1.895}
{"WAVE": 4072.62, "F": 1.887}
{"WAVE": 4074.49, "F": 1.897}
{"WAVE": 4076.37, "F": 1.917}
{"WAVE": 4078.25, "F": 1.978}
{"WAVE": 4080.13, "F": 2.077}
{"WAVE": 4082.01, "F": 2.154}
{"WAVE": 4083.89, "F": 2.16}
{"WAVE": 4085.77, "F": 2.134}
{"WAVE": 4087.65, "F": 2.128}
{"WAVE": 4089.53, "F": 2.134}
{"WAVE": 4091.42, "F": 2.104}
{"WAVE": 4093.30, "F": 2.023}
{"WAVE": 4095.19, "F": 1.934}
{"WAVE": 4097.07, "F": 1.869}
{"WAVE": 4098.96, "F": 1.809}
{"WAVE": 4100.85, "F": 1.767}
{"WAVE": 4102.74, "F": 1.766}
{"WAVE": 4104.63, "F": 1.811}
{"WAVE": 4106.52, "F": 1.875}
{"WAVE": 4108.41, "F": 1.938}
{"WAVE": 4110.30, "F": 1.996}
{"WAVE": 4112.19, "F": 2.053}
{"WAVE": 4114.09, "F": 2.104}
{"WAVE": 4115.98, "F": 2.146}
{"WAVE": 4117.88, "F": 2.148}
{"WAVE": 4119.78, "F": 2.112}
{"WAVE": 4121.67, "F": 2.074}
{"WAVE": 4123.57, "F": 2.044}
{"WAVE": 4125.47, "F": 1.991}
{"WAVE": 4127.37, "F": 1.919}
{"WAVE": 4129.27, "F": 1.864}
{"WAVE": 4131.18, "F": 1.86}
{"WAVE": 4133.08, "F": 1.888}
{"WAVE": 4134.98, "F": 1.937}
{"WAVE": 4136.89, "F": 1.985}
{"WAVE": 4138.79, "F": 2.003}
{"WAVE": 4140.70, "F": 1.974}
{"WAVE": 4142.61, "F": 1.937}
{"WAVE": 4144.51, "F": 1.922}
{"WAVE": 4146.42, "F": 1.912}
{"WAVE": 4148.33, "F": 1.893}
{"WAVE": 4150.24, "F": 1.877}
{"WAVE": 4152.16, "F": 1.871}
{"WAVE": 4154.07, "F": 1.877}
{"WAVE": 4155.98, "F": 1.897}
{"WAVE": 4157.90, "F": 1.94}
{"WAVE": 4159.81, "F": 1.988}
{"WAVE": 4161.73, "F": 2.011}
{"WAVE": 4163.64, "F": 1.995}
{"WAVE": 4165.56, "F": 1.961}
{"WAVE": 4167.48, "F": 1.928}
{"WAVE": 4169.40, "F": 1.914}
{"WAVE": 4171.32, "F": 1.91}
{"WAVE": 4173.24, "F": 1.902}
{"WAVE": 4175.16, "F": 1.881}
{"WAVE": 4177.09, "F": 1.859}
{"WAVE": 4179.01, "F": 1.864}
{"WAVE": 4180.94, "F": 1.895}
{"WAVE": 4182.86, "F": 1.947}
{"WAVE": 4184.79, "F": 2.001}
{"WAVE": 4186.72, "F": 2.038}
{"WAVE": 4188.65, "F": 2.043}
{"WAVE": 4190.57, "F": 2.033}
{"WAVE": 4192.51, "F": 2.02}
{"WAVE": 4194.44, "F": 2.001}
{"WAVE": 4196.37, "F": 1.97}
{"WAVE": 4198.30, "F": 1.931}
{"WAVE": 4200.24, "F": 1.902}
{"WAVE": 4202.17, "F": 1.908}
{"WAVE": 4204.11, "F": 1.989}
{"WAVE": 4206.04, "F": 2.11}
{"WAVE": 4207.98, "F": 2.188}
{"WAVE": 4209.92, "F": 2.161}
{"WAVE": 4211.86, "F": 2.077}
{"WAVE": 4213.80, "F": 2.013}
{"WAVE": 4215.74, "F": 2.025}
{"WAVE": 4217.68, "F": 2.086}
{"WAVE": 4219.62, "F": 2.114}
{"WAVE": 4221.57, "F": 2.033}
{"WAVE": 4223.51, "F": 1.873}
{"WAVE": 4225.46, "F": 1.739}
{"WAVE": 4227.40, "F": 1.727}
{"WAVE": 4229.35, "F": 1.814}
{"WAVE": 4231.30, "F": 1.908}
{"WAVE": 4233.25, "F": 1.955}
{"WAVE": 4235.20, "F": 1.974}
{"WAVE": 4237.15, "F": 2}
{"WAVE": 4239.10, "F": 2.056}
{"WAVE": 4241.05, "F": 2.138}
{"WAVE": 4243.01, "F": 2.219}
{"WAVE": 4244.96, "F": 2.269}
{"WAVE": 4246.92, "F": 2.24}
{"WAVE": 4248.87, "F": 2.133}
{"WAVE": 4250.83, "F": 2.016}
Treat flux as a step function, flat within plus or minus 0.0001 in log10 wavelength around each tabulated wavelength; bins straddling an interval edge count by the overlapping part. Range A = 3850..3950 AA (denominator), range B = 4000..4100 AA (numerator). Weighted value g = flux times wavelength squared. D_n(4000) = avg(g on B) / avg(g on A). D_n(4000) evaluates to 1.94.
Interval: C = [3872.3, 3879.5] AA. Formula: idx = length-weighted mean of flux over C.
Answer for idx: 0.971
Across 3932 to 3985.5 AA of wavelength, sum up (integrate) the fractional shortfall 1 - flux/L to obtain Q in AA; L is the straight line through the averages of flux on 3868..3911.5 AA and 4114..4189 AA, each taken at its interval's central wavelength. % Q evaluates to 7.4 AA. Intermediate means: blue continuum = 1.17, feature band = 1.19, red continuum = 1.96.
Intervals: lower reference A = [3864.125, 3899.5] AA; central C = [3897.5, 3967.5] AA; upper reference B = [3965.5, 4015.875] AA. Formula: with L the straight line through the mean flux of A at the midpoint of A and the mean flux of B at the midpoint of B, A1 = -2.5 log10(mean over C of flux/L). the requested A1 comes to 0.12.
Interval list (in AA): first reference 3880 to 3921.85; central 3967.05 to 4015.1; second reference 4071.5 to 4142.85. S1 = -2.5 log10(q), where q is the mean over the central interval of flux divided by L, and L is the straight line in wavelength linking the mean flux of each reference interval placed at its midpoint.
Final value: -0.06 mag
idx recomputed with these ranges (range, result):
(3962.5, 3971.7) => 0.864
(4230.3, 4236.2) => 1.94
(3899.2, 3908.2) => 1.39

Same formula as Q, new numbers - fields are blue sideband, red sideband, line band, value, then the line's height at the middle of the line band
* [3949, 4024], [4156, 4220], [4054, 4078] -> -0.62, 1.8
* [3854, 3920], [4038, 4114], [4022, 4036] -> -3.84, 1.74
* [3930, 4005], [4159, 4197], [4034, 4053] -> -4.46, 1.57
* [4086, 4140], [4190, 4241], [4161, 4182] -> 0.67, 1.98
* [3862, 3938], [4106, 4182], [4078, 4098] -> -3.45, 1.76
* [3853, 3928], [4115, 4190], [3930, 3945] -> 5.45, 1.31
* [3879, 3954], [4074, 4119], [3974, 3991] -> -1.97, 1.48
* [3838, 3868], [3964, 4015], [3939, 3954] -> 1.29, 1.42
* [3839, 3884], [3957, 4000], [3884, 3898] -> -1.15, 1.1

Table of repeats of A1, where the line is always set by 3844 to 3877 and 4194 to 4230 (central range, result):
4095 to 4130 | -0.153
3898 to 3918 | -0.234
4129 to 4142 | -0.097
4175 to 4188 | -0.019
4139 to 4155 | -0.066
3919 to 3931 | 0.062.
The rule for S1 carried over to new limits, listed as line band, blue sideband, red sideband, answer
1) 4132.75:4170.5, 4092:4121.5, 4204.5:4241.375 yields 0.02 mag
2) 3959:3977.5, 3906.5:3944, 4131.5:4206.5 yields 0.21 mag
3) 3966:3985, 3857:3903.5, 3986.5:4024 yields 0.40 mag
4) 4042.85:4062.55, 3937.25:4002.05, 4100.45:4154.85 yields -0.09 mag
